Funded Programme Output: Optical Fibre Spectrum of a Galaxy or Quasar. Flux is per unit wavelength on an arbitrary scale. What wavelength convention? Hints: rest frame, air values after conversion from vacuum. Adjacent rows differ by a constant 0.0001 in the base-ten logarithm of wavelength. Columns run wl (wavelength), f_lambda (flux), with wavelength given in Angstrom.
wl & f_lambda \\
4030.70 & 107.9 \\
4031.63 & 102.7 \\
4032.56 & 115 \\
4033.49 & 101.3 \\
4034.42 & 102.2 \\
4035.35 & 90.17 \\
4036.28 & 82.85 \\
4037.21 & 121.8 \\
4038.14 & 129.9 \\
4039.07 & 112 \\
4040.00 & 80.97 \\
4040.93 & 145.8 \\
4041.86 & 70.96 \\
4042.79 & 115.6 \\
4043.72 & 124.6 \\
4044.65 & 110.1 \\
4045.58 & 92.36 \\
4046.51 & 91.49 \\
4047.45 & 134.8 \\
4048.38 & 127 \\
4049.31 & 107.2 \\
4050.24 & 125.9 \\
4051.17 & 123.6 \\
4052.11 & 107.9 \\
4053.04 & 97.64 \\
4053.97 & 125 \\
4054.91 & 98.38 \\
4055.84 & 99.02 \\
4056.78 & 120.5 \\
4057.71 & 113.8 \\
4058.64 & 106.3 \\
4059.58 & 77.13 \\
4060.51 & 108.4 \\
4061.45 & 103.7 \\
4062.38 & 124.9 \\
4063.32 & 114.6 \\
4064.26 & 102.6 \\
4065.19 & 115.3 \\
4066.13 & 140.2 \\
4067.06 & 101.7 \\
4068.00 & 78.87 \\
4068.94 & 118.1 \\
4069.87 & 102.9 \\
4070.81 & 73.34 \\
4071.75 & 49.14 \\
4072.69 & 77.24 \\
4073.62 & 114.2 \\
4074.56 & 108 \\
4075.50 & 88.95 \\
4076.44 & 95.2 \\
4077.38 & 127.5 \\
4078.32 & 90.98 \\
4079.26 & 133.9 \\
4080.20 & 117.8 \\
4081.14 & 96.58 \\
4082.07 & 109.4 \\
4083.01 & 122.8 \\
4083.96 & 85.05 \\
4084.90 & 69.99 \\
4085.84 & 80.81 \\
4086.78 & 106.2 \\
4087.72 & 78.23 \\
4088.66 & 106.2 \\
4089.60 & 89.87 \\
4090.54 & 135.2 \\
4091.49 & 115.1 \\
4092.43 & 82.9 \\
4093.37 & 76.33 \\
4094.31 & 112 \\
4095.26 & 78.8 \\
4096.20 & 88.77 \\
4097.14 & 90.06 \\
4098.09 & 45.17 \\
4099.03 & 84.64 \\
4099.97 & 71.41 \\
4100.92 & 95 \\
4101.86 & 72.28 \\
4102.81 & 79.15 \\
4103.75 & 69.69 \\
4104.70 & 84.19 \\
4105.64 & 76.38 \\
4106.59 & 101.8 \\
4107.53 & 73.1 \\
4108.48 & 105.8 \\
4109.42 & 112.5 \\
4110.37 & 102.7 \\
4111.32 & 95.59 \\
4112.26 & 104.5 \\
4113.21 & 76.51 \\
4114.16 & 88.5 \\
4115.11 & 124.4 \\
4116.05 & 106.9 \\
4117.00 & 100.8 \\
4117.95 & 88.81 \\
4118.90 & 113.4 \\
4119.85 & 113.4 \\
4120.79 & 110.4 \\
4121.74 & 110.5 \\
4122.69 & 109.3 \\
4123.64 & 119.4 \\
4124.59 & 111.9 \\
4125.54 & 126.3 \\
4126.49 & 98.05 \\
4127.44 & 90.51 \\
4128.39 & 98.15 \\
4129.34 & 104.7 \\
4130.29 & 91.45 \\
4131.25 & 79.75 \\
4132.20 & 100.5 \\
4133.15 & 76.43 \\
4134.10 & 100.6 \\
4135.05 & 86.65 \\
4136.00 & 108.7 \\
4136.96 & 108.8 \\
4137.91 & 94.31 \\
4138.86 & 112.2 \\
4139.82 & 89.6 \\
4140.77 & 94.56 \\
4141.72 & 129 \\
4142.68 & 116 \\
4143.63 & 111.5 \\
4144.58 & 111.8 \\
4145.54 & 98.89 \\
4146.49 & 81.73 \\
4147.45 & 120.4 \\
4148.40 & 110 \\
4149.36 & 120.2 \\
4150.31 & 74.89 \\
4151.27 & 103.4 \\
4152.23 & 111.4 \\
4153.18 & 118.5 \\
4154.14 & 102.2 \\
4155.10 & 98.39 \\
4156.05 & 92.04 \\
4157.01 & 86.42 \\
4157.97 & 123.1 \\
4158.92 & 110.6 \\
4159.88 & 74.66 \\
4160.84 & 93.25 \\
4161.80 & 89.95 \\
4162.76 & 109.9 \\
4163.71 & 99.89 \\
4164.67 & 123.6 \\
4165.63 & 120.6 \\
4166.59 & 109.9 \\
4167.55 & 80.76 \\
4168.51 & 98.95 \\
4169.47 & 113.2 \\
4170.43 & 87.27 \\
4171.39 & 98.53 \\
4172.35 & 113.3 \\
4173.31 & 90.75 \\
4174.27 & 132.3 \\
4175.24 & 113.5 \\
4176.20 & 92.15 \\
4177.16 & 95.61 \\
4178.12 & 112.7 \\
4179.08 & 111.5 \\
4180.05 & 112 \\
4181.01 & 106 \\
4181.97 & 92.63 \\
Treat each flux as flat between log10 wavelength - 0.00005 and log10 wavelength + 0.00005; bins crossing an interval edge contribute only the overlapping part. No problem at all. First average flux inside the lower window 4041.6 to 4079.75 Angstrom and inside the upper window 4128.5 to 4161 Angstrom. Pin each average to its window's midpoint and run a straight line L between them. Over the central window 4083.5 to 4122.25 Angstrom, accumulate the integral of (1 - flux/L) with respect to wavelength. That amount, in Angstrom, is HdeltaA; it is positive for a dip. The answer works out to 4.0 Angstrom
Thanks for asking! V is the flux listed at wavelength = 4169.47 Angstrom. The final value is 113.2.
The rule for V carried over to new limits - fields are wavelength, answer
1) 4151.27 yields 103.4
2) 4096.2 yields 88.77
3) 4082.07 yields 109.4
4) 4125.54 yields 126.3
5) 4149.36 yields 120.2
